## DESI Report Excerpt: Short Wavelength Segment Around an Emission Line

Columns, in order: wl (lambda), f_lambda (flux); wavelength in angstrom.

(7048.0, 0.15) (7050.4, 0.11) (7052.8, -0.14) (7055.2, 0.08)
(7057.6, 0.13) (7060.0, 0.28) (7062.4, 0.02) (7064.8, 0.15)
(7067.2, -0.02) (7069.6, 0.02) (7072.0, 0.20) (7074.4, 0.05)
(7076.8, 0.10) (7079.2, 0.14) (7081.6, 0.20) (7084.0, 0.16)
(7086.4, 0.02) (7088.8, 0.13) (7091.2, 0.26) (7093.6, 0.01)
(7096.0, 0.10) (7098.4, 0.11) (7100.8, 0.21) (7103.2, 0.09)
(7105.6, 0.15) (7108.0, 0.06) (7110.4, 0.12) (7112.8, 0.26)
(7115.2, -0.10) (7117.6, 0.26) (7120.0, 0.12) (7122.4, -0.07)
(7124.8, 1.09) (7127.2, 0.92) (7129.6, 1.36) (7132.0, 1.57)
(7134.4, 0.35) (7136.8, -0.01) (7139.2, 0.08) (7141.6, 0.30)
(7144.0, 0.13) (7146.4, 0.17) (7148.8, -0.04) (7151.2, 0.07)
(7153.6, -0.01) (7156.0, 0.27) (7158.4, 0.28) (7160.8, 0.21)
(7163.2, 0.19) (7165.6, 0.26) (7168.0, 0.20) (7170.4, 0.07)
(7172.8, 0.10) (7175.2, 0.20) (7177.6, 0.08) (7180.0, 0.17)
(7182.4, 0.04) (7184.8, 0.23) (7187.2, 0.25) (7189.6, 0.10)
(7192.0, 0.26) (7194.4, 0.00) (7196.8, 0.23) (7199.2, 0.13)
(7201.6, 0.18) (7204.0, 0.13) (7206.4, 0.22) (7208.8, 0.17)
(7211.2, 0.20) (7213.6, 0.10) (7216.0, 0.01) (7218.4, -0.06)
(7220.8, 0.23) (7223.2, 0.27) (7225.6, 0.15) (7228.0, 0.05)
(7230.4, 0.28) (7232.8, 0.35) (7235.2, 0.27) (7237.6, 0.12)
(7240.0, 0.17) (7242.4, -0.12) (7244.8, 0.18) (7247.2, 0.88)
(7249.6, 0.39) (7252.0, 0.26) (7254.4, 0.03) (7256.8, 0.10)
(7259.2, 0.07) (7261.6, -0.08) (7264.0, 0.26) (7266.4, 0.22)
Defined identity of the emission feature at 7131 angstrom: [O II] 3727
